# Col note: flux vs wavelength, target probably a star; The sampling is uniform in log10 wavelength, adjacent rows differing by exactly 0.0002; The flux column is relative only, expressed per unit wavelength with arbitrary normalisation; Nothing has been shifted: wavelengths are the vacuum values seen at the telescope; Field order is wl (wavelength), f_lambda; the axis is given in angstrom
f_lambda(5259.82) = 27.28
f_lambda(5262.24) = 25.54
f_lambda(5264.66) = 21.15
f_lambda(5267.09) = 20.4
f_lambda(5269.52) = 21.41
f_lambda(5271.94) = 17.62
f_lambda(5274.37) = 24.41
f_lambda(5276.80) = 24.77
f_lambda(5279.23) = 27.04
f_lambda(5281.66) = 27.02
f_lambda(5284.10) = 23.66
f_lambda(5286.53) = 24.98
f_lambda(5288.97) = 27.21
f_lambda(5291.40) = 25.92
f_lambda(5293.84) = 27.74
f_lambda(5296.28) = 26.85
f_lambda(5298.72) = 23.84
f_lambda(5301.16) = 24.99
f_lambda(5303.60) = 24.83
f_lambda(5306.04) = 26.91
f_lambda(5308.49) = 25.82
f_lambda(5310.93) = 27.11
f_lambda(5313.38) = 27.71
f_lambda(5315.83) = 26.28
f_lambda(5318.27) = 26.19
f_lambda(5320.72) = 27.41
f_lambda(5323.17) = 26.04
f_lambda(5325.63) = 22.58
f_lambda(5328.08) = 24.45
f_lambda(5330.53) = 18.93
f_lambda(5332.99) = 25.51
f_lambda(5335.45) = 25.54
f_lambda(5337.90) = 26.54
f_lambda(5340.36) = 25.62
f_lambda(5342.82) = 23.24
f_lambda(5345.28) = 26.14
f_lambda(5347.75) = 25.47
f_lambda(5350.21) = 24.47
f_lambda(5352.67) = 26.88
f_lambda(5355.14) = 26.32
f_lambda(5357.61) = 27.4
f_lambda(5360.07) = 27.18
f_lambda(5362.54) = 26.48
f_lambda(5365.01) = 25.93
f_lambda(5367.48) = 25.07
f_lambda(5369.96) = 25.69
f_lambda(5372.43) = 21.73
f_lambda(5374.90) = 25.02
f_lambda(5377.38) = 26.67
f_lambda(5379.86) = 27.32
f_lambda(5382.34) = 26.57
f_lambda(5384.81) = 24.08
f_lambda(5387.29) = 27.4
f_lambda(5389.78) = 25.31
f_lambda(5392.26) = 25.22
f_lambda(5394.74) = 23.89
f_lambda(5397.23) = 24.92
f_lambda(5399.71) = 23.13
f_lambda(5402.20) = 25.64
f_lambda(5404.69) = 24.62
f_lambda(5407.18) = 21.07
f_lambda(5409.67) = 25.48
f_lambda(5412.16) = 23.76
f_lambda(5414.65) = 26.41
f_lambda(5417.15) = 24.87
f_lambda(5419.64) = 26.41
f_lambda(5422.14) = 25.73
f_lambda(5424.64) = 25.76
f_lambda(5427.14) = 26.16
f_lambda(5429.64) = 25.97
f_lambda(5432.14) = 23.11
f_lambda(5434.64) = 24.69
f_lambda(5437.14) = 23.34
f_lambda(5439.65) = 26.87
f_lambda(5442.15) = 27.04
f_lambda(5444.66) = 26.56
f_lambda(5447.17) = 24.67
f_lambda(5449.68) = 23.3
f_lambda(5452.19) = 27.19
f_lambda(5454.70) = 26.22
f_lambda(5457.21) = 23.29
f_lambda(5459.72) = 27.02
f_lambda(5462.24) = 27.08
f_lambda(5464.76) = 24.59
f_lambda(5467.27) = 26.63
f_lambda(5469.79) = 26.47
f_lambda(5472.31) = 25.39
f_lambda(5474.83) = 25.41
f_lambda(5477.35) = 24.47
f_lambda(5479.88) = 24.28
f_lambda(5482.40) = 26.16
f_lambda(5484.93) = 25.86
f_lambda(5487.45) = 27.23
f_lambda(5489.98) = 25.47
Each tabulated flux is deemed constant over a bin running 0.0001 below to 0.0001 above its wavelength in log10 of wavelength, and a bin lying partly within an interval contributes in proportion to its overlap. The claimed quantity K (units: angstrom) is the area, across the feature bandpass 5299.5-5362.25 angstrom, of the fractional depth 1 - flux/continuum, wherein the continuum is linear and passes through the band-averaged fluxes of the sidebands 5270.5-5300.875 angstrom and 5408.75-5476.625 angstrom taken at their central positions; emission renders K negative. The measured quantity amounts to -1.0 angstrom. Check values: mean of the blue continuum 25.1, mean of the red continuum 25.5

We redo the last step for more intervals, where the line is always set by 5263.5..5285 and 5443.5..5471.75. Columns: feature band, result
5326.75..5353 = -0.8 angstrom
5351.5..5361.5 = -1.1 angstrom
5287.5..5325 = -4.4 angstrom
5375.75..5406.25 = -0.7 angstrom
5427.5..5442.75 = 0.1 angstrom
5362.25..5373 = -0.3 angstrom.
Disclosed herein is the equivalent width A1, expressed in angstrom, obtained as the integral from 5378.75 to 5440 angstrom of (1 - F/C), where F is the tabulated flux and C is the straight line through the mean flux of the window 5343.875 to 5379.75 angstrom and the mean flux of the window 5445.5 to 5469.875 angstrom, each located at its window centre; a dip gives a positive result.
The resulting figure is 1.5 angstrom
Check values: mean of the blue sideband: 25.8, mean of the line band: 25.1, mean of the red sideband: 25.6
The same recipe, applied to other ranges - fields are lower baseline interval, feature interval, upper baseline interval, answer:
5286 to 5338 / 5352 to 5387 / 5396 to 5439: -1.03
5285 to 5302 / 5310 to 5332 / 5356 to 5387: 0.61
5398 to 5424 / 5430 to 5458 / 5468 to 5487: -0.04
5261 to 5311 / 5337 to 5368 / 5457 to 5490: -1.06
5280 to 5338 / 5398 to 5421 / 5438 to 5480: 0.93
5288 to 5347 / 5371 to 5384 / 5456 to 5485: 0.06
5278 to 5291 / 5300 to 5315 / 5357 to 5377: -0.22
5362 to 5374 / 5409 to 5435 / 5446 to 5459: -0.35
